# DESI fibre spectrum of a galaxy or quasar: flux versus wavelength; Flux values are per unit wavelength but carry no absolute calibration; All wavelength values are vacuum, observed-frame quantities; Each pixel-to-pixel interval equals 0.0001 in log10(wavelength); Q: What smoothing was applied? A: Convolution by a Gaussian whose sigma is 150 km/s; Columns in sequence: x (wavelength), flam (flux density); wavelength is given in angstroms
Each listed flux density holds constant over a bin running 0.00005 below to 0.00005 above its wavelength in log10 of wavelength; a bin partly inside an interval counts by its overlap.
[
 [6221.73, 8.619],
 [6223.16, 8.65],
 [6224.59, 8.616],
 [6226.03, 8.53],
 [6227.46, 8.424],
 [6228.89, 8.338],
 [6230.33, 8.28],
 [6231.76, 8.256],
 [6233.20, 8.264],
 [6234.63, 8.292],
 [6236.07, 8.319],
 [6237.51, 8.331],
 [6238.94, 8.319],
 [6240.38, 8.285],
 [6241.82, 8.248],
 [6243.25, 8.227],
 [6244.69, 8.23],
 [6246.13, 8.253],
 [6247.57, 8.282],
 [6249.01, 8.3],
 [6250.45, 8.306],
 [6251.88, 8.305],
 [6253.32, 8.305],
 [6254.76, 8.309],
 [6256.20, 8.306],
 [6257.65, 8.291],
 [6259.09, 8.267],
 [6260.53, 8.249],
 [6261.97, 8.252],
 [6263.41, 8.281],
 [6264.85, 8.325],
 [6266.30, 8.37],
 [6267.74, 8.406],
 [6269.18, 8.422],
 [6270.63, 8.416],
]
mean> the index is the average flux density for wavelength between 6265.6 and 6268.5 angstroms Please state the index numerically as 8.41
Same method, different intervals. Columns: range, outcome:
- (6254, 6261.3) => 8.28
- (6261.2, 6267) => 8.3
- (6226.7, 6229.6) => 8.41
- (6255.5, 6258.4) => 8.27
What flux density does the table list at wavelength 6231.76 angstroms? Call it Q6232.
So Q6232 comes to 8.256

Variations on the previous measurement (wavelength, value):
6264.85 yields 8.325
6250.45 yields 8.306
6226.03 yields 8.53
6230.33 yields 8.28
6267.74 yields 8.406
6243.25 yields 8.227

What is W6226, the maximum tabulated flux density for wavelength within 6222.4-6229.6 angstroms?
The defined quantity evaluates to 8.65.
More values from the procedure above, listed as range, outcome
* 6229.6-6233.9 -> 8.28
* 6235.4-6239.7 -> 8.331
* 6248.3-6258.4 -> 8.309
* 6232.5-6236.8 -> 8.319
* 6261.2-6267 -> 8.37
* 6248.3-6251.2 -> 8.306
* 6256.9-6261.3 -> 8.291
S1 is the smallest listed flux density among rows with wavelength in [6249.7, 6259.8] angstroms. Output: 8.267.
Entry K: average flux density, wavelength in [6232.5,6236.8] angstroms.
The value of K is 8.29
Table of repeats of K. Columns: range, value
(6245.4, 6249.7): 8.27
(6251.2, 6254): 8.3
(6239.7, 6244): 8.26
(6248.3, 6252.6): 8.32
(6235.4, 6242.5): 8.3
